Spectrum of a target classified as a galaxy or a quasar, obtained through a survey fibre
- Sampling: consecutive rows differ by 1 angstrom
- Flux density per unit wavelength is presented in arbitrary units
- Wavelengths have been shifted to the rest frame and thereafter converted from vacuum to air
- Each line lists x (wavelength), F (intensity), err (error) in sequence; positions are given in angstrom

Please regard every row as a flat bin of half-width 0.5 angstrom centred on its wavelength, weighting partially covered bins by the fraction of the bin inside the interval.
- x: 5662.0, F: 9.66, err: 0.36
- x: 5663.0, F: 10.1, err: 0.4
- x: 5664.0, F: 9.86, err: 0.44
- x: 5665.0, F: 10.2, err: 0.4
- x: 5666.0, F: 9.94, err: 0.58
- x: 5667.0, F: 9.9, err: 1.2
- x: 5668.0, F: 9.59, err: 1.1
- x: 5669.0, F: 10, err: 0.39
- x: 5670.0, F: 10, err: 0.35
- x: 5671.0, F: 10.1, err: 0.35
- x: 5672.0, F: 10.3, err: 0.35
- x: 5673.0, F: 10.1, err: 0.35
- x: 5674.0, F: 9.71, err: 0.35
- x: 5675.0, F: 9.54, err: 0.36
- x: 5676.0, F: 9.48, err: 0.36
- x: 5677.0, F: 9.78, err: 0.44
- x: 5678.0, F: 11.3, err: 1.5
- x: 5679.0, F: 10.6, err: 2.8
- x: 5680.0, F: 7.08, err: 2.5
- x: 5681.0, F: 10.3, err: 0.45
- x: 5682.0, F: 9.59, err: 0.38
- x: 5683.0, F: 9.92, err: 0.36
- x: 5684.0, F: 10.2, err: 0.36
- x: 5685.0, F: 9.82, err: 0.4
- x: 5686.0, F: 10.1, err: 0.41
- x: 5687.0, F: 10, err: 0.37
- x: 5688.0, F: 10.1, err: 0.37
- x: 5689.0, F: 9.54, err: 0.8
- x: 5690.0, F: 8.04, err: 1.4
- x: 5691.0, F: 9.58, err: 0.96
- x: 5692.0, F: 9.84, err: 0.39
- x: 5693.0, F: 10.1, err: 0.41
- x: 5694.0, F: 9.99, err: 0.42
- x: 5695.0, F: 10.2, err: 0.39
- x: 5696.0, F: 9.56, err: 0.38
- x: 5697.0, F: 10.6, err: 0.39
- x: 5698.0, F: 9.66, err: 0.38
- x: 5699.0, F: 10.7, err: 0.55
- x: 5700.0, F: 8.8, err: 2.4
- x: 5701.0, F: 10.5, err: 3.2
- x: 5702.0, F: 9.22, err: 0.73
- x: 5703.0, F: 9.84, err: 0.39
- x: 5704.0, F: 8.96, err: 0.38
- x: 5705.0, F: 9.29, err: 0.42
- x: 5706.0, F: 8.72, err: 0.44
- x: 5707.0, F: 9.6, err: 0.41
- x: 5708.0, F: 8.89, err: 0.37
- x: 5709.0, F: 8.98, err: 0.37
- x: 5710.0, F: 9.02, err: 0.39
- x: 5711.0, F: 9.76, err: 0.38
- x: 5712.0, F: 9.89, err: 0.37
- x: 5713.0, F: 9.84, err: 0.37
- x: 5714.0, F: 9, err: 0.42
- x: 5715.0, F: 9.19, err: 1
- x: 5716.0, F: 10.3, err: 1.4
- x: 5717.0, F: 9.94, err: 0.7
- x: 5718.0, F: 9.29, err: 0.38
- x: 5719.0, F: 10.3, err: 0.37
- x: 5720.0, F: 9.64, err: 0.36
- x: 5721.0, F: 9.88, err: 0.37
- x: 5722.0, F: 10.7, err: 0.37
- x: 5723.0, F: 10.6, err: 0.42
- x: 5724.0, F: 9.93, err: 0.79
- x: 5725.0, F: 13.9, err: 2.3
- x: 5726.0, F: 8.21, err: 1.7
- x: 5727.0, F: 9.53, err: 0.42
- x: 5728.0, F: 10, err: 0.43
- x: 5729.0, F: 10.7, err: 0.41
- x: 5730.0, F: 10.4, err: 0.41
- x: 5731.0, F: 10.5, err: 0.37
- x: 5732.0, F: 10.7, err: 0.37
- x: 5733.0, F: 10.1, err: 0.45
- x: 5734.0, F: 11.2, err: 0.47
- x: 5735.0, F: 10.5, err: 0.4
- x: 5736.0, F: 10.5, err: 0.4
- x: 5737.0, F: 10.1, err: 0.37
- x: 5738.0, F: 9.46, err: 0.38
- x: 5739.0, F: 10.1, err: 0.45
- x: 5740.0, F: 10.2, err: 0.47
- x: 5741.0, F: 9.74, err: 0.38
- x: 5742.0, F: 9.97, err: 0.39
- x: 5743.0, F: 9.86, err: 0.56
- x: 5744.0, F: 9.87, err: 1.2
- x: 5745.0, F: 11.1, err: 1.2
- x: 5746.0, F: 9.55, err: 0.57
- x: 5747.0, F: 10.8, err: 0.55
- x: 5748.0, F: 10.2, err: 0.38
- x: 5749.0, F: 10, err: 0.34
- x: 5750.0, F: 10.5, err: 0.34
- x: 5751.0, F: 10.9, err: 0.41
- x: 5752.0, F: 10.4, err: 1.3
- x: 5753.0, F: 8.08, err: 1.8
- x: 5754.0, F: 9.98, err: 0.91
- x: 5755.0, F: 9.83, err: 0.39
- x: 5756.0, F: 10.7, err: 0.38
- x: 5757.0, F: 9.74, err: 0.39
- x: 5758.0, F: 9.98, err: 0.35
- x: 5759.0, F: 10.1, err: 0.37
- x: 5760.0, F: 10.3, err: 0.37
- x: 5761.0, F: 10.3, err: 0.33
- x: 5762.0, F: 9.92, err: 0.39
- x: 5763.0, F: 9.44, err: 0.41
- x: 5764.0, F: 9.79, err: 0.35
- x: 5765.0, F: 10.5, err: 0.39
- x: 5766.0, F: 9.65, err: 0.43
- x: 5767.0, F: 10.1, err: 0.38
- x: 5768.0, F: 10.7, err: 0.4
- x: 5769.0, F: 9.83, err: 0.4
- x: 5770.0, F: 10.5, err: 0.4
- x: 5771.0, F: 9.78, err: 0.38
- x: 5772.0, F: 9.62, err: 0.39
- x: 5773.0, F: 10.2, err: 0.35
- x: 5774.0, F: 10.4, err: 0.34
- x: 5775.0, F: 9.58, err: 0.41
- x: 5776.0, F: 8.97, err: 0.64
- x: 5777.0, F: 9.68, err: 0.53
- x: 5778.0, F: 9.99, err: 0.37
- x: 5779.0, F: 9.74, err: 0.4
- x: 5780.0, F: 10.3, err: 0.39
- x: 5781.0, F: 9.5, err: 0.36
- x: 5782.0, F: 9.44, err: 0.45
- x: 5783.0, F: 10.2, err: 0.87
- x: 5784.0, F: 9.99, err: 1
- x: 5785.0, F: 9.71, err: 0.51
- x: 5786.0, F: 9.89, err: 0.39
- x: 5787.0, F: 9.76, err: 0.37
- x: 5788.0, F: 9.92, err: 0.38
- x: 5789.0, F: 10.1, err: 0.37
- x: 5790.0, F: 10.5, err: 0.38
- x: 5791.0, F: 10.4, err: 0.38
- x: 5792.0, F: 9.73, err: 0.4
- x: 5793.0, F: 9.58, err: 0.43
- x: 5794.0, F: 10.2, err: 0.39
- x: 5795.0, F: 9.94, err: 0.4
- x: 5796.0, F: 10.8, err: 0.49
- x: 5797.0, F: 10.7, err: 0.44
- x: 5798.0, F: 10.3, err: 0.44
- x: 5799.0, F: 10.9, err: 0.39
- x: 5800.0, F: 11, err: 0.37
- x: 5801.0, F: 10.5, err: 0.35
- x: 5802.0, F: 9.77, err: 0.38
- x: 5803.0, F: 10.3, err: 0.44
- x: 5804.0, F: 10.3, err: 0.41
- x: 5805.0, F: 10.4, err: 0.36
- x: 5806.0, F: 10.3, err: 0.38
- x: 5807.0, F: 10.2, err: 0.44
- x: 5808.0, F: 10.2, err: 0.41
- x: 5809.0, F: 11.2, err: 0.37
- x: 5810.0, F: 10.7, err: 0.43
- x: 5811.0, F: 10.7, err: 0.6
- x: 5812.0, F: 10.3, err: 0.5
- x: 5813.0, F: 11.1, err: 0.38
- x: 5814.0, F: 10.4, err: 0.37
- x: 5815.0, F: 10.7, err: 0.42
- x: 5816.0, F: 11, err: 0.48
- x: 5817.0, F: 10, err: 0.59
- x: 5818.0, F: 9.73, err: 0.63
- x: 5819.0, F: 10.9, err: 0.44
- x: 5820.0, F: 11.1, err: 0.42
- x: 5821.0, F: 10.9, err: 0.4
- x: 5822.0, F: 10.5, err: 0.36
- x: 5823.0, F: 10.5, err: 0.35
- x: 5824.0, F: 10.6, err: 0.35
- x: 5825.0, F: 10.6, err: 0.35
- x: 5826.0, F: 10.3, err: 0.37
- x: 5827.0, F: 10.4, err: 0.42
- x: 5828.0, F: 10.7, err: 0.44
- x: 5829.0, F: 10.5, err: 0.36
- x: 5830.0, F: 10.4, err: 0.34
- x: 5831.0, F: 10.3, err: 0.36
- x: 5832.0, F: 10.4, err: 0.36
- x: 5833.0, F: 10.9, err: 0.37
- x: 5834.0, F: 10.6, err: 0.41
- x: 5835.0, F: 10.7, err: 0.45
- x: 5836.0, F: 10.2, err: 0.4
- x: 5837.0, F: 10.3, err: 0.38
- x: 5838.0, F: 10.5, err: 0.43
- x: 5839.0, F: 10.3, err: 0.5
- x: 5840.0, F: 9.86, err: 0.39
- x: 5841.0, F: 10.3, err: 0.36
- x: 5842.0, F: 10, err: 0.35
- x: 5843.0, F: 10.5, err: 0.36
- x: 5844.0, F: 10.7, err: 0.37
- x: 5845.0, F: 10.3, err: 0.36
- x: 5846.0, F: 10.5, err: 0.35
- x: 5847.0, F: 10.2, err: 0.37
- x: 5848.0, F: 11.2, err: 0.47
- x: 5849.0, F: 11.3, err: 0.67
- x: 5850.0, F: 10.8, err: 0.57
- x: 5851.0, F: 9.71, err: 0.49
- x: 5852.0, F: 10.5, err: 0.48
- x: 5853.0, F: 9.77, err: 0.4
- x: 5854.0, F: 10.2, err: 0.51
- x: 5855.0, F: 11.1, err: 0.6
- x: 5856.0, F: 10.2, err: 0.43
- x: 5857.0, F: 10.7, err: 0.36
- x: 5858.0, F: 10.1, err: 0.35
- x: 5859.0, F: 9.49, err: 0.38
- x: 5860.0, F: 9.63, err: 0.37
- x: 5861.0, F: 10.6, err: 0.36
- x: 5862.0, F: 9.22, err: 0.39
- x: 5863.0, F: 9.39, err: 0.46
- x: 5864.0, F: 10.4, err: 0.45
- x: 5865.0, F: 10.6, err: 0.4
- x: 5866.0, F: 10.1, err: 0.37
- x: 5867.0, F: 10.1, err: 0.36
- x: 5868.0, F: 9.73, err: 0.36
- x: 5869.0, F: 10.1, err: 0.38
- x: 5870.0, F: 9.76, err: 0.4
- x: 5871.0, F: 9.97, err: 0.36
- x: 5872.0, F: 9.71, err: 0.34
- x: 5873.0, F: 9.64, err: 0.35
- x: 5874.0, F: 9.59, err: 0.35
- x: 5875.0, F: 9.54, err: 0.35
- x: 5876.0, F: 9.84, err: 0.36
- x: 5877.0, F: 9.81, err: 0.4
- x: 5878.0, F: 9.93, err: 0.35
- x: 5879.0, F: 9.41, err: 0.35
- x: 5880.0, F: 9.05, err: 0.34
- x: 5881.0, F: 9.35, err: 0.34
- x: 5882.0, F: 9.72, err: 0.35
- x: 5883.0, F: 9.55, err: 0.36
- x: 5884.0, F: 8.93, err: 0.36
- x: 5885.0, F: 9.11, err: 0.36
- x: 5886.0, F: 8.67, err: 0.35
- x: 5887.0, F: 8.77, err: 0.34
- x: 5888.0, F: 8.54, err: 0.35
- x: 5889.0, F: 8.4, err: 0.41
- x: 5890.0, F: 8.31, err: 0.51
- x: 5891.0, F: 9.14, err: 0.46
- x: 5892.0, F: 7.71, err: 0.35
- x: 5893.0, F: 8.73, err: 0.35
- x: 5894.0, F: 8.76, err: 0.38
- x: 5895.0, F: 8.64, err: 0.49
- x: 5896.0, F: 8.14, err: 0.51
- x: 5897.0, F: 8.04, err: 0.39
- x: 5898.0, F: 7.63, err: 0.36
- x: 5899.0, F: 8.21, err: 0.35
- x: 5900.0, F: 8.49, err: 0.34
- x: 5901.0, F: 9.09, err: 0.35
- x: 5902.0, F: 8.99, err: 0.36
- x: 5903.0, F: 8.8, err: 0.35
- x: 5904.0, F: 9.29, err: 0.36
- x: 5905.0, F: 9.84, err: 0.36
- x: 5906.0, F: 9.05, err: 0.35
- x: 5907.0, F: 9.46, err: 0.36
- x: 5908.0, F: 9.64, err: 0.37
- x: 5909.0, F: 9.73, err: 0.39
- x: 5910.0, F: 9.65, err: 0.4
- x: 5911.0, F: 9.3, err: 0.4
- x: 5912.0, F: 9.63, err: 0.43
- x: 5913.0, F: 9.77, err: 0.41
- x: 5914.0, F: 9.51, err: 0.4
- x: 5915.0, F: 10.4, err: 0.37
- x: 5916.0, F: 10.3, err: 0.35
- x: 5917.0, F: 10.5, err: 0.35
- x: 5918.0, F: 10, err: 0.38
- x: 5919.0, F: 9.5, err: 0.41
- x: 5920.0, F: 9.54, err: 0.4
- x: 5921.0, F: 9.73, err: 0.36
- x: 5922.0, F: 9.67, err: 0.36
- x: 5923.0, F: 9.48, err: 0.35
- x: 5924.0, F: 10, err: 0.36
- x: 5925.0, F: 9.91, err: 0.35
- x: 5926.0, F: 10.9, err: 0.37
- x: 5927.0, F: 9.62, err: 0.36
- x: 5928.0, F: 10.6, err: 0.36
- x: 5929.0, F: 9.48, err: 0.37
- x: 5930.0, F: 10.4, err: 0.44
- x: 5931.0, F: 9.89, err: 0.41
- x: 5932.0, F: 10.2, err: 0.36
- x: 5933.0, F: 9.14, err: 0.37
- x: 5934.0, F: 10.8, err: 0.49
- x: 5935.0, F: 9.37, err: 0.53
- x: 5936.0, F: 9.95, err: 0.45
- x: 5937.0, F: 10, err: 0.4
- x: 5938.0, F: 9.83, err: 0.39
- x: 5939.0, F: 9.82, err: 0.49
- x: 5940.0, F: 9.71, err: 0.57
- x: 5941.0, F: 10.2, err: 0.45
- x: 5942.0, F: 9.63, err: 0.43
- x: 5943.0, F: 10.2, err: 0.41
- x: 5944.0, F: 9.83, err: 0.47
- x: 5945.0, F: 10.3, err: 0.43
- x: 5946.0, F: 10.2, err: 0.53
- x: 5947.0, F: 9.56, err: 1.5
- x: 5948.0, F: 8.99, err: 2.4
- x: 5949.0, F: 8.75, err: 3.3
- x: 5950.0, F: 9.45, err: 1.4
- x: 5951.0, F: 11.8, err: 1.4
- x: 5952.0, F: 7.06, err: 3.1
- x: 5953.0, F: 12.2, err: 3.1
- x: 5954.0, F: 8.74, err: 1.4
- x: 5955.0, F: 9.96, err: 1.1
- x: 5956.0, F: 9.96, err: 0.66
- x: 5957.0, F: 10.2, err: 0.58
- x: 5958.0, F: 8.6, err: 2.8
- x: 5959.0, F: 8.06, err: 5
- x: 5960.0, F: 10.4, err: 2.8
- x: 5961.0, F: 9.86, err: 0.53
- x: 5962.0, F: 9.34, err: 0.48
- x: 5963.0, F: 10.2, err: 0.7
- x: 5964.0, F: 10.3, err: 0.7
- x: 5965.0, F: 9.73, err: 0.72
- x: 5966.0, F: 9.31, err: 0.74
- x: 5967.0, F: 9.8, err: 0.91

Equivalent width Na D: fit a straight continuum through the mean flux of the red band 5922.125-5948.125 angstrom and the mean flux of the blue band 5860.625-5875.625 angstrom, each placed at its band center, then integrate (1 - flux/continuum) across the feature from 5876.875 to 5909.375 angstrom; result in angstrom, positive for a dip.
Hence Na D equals 3.2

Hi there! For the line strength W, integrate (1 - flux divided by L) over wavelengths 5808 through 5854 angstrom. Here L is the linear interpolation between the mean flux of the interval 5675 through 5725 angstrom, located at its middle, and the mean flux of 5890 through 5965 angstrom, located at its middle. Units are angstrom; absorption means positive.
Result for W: -4.12 angstrom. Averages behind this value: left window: 9.76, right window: 9.56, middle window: 10.5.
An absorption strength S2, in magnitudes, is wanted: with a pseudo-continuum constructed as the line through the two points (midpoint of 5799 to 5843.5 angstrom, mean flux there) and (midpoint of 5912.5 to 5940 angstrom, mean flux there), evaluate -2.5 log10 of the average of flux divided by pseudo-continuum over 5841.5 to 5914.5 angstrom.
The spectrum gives 0.069 mag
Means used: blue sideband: 10.5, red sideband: 9.93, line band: 9.56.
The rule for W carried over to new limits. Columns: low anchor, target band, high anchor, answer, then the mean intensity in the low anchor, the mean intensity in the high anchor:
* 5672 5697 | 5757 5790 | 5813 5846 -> 0.9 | 9.8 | 10.5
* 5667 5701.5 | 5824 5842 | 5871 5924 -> -1.9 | 9.85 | 9.25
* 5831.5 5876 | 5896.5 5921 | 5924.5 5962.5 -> 1.5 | 10.2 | 9.81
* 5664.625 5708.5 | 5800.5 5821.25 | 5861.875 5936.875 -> -2.0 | 9.76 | 9.47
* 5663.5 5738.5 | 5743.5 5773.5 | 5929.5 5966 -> -0.7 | 9.88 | 9.79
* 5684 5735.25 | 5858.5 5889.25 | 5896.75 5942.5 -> 0.3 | 9.88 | 9.63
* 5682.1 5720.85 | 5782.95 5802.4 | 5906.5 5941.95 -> -0.9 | 9.66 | 9.87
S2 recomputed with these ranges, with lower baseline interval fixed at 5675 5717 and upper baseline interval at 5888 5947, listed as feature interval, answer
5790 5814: -0.09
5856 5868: -0.05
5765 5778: -0.04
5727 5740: -0.07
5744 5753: -0.07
